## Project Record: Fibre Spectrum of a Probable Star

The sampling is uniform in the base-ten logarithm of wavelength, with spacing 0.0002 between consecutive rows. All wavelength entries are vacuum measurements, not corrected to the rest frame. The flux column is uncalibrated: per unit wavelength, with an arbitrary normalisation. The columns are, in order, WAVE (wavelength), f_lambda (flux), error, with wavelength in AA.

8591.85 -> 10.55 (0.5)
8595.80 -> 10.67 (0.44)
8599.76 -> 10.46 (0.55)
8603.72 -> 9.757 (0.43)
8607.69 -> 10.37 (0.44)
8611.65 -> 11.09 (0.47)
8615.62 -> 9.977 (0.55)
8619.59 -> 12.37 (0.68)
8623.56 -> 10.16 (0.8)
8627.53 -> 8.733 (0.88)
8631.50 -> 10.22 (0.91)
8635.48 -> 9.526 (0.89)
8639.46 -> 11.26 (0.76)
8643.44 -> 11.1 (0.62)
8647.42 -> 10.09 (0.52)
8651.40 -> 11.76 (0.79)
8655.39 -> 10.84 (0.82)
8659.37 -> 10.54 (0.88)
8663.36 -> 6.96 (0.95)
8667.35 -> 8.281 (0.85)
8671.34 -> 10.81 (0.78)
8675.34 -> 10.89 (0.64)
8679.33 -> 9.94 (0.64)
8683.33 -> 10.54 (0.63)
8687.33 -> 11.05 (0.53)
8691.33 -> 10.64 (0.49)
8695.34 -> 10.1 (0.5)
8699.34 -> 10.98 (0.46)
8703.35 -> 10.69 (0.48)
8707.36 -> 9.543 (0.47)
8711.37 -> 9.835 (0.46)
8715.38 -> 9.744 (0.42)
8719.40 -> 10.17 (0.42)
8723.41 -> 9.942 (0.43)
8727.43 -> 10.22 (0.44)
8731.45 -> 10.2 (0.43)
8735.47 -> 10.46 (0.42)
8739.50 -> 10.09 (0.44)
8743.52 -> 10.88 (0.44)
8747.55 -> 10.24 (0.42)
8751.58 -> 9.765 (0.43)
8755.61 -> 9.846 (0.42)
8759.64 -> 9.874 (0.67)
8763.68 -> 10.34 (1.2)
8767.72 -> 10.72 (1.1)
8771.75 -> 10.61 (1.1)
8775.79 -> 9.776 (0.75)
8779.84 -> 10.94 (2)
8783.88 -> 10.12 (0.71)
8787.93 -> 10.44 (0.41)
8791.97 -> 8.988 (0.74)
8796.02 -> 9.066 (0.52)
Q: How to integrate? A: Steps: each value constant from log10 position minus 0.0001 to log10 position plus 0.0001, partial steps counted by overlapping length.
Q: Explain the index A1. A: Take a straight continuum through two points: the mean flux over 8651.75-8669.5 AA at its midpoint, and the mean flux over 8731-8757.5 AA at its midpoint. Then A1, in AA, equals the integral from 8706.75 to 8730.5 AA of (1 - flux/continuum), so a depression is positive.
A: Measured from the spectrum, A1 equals 0.1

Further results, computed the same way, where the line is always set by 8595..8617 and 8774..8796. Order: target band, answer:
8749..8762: 0.23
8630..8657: -1.04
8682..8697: -0.60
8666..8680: 0.22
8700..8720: 0.18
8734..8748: -0.51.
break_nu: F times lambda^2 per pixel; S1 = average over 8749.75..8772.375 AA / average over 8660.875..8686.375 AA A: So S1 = 1.08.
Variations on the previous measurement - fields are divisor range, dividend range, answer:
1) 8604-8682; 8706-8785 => 1.02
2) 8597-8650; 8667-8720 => 1.00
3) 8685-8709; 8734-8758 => 0.98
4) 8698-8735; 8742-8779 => 1.02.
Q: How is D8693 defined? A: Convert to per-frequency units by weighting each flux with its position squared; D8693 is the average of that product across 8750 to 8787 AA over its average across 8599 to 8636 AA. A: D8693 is 1.03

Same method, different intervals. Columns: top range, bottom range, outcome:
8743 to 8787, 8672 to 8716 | 1.00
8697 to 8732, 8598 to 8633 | 1.00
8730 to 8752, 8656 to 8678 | 1.09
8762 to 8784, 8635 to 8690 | 1.04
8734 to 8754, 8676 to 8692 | 0.99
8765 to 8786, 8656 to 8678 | 1.11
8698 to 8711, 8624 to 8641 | 1.06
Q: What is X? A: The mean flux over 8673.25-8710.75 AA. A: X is 10.5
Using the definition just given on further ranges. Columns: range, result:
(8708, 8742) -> 10.1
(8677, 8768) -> 10.2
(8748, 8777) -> 10.2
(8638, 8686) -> 10.3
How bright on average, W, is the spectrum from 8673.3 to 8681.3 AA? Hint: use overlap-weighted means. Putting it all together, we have 10.4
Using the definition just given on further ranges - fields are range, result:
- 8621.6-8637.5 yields 9.66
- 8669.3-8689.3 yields 10.6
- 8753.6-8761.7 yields 9.86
